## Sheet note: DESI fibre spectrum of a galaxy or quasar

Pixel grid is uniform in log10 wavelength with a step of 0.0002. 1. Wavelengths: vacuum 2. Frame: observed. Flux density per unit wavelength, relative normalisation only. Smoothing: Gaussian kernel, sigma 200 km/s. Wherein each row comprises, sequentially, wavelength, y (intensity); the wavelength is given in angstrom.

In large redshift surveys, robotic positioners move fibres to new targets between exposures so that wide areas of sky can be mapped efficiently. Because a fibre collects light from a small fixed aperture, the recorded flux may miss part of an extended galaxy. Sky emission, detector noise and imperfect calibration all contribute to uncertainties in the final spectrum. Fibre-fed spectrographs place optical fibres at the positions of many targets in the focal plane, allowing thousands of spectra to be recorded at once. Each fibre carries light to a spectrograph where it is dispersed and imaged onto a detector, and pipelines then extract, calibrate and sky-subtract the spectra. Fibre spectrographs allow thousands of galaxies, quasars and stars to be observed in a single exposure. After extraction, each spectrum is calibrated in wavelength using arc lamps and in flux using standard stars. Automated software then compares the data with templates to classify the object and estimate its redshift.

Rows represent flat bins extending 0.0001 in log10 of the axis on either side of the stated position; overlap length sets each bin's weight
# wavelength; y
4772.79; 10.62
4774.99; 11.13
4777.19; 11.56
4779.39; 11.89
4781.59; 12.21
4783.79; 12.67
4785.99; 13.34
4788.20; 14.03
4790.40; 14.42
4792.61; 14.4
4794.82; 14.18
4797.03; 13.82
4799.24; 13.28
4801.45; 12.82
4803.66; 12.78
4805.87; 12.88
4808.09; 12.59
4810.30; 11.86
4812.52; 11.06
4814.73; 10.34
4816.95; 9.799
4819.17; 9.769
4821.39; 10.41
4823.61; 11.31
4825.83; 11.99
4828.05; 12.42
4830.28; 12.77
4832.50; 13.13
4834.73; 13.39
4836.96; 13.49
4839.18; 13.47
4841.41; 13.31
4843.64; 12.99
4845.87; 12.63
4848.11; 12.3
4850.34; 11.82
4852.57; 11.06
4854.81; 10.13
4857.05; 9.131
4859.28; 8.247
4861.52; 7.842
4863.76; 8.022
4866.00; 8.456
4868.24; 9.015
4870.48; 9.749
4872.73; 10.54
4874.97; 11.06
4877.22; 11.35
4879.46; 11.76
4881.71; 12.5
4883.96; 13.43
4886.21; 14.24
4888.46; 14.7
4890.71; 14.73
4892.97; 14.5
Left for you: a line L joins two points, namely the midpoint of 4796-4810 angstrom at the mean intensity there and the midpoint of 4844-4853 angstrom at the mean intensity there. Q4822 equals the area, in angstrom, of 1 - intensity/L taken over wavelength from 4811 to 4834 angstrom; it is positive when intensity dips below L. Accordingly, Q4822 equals 2.26 angstrom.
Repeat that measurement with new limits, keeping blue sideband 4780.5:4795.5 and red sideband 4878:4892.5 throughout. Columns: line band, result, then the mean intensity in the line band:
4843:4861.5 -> 3.77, 10.8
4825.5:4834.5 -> 0.57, 12.7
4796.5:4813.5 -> 1.22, 12.6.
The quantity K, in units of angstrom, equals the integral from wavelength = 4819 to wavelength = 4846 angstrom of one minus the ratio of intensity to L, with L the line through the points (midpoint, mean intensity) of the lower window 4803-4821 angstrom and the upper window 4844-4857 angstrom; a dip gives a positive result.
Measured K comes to -2.6 angstrom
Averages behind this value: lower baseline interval 11.3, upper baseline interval 11.5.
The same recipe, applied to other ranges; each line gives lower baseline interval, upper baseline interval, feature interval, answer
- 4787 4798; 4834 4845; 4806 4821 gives 3.0 angstrom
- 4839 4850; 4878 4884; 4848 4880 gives 6.7 angstrom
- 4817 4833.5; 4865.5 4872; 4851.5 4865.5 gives 1.1 angstrom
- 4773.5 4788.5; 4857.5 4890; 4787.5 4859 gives -3.9 angstrom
